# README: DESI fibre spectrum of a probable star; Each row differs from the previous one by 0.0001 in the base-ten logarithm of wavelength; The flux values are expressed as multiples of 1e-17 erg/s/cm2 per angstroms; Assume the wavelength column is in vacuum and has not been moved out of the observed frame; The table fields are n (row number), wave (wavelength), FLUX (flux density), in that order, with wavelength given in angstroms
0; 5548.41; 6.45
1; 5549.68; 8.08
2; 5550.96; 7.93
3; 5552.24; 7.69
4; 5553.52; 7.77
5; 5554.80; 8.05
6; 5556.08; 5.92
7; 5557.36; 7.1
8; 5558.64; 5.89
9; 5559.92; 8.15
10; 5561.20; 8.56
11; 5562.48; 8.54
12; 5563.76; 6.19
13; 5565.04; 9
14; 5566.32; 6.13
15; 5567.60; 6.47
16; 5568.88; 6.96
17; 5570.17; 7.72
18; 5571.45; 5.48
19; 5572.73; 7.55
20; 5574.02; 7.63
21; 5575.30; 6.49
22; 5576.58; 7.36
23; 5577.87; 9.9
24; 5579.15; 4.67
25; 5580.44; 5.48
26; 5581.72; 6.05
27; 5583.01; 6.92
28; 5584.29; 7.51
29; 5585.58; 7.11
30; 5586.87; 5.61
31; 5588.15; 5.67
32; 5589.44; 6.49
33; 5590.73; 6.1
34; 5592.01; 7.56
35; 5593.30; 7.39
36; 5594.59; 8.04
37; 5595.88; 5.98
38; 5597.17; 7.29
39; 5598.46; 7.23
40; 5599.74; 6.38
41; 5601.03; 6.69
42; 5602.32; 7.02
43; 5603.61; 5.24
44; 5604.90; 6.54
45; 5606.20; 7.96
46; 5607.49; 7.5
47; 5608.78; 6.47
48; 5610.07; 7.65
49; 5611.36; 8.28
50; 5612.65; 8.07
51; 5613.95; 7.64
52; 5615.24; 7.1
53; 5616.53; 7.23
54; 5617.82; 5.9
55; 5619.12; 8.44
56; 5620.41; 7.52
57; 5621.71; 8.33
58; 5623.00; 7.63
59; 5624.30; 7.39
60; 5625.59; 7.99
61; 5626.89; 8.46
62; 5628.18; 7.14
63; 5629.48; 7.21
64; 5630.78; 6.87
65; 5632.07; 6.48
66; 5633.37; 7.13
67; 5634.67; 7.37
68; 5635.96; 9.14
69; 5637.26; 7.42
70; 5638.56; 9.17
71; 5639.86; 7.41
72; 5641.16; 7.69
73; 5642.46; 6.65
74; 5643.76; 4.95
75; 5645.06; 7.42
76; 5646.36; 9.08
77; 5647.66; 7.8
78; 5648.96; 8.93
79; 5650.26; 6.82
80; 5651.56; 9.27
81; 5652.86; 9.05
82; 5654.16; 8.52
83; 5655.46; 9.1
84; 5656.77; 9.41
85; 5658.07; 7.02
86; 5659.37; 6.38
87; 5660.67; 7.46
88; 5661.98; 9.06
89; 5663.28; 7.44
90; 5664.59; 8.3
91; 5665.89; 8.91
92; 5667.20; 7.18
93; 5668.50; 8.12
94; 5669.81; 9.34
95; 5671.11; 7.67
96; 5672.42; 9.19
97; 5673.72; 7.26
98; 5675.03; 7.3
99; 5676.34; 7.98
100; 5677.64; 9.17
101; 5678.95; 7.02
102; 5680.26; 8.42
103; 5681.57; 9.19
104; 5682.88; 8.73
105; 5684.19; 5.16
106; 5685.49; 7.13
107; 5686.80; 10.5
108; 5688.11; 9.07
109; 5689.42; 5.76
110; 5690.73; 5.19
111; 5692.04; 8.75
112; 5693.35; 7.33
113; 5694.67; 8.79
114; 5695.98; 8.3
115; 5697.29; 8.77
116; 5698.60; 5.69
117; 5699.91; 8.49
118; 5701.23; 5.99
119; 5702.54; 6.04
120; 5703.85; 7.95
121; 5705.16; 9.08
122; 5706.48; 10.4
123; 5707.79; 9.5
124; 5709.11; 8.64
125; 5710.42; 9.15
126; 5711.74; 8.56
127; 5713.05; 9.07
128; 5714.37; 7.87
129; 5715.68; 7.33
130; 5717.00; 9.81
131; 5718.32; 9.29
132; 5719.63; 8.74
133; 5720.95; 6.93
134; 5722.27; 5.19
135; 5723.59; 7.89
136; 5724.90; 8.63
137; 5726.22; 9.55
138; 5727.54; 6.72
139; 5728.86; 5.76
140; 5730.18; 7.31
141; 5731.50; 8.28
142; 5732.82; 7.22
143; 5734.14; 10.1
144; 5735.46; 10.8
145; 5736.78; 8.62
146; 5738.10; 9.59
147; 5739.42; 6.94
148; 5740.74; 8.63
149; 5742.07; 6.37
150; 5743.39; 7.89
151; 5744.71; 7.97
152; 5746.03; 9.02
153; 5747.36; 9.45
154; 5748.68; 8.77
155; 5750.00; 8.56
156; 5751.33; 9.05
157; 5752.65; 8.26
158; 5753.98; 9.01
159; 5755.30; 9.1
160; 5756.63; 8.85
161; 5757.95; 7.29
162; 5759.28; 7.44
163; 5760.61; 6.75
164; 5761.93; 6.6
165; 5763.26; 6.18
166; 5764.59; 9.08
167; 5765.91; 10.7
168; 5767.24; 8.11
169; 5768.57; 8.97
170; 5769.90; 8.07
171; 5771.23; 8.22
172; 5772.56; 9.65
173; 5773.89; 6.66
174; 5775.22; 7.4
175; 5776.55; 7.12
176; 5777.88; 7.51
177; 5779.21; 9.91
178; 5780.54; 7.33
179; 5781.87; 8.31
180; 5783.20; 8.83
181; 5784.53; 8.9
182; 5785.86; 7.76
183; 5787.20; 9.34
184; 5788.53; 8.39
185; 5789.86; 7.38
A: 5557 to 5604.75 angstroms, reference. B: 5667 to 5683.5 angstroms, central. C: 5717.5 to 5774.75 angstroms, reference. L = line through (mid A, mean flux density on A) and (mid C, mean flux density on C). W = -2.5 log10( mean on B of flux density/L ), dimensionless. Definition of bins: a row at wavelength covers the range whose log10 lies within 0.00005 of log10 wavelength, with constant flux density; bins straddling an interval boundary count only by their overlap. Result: -0.08 mag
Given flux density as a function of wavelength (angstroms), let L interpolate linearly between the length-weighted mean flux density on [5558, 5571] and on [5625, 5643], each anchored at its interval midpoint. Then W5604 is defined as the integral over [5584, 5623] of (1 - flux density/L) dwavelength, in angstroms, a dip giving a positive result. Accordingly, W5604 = 2.1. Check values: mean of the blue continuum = 7.34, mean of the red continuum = 7.58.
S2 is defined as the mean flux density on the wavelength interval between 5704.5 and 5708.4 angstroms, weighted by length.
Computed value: 9.66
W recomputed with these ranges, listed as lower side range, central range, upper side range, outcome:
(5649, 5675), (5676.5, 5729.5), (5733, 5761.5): 0.04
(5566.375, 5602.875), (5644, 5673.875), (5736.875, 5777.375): -0.11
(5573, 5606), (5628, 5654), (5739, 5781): -0.07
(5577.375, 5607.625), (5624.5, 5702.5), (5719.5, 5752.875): -0.06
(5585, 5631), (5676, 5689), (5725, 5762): -0.06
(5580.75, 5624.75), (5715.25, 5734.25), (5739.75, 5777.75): 0.01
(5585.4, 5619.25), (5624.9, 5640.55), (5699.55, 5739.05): -0.05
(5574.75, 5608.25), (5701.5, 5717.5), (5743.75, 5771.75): -0.09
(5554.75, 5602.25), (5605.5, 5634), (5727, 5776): -0.03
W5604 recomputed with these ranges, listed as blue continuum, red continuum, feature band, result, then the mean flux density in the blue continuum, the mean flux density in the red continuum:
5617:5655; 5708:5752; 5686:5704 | 1.1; 7.7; 8.31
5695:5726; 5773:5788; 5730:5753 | -1.0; 8.17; 8.12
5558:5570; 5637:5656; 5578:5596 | 2.2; 7.34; 7.96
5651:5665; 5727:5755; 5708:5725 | 0.1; 8.27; 8.32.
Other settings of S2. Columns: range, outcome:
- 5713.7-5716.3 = 7.61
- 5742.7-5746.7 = 8.28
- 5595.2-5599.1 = 6.84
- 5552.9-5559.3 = 6.94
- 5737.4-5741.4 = 8.4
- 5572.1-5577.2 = 7.26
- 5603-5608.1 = 6.81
